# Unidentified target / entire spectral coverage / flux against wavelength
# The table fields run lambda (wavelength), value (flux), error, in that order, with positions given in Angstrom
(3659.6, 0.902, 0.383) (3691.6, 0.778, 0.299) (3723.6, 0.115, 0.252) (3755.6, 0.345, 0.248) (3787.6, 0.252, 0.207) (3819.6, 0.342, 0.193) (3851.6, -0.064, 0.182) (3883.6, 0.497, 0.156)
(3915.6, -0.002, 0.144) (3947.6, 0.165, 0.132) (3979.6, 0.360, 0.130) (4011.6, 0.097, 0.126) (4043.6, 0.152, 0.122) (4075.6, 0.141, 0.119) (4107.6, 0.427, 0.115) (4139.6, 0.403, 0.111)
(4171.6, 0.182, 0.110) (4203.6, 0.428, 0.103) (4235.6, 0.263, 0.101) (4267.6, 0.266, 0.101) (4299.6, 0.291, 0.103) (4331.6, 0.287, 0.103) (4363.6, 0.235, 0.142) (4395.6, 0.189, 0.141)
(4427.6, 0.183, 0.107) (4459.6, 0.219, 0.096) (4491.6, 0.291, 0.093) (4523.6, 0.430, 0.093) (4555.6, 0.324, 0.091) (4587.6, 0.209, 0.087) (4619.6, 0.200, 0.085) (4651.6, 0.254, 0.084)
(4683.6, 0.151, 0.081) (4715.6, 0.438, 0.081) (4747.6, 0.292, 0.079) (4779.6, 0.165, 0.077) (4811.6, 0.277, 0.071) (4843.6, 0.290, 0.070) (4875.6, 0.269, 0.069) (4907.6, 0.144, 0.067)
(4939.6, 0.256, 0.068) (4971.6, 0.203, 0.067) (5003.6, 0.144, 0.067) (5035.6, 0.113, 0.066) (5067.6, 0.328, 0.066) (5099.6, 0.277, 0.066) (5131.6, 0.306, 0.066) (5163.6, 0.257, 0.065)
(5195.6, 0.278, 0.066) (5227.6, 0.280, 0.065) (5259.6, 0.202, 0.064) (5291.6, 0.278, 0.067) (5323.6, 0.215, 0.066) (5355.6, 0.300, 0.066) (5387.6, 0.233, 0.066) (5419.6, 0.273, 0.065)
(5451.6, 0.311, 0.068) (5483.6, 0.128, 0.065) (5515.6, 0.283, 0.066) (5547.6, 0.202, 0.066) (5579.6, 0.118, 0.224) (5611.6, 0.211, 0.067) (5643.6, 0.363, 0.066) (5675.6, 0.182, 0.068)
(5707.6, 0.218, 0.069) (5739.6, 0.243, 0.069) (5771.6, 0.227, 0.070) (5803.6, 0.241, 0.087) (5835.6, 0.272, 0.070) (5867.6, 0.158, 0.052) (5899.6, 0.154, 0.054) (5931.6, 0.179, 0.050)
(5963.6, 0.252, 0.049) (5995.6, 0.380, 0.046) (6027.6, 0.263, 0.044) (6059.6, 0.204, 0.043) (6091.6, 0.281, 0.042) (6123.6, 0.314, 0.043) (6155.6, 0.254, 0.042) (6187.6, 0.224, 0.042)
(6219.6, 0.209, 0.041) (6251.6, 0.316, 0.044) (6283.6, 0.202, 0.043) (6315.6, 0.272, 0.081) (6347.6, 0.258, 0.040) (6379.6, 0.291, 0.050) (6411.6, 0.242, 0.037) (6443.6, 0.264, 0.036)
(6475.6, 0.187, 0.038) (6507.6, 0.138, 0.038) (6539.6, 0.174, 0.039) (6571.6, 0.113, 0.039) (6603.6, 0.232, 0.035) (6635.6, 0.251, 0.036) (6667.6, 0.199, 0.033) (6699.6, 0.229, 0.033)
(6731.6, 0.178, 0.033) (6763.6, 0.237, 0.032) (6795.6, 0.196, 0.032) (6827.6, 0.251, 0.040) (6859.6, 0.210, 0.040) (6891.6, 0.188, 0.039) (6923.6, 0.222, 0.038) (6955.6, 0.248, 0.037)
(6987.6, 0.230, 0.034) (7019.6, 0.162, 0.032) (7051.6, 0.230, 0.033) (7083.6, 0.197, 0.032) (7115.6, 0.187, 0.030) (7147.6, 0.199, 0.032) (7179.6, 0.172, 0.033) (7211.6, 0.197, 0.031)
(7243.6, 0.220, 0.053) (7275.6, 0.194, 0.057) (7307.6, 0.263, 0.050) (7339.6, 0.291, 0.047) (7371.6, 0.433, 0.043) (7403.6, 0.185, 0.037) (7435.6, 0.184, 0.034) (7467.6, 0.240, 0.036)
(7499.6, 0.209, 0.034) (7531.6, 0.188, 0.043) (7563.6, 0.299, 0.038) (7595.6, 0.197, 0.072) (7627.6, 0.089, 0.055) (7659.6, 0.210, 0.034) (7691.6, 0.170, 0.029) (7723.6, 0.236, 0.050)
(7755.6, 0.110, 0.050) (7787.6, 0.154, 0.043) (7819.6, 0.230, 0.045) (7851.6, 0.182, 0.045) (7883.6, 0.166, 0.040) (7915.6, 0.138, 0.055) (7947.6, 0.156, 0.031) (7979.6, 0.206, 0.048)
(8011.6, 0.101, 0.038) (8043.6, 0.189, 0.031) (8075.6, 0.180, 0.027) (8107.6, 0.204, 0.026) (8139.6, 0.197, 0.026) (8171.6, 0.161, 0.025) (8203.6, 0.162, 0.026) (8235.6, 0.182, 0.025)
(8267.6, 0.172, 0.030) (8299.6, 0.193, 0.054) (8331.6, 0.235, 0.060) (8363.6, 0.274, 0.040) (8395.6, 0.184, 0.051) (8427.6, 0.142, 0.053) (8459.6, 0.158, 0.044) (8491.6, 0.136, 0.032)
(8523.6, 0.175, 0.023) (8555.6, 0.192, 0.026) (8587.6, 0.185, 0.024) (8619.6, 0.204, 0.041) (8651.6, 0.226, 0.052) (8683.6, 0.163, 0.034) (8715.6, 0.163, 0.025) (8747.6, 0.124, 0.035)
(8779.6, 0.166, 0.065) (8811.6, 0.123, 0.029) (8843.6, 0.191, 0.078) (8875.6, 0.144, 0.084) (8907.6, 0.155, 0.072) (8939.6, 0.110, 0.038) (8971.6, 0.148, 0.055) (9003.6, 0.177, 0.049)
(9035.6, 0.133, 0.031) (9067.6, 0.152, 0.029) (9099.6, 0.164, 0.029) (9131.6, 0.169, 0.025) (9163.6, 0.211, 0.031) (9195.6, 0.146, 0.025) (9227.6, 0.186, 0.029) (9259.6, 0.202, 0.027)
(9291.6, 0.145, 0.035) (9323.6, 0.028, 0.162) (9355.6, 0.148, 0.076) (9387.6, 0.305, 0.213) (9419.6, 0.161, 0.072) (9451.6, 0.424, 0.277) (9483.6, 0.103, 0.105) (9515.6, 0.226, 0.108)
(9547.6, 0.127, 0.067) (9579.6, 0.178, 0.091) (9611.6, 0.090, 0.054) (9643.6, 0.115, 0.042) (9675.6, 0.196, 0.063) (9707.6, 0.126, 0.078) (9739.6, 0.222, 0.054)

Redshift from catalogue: 0.125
